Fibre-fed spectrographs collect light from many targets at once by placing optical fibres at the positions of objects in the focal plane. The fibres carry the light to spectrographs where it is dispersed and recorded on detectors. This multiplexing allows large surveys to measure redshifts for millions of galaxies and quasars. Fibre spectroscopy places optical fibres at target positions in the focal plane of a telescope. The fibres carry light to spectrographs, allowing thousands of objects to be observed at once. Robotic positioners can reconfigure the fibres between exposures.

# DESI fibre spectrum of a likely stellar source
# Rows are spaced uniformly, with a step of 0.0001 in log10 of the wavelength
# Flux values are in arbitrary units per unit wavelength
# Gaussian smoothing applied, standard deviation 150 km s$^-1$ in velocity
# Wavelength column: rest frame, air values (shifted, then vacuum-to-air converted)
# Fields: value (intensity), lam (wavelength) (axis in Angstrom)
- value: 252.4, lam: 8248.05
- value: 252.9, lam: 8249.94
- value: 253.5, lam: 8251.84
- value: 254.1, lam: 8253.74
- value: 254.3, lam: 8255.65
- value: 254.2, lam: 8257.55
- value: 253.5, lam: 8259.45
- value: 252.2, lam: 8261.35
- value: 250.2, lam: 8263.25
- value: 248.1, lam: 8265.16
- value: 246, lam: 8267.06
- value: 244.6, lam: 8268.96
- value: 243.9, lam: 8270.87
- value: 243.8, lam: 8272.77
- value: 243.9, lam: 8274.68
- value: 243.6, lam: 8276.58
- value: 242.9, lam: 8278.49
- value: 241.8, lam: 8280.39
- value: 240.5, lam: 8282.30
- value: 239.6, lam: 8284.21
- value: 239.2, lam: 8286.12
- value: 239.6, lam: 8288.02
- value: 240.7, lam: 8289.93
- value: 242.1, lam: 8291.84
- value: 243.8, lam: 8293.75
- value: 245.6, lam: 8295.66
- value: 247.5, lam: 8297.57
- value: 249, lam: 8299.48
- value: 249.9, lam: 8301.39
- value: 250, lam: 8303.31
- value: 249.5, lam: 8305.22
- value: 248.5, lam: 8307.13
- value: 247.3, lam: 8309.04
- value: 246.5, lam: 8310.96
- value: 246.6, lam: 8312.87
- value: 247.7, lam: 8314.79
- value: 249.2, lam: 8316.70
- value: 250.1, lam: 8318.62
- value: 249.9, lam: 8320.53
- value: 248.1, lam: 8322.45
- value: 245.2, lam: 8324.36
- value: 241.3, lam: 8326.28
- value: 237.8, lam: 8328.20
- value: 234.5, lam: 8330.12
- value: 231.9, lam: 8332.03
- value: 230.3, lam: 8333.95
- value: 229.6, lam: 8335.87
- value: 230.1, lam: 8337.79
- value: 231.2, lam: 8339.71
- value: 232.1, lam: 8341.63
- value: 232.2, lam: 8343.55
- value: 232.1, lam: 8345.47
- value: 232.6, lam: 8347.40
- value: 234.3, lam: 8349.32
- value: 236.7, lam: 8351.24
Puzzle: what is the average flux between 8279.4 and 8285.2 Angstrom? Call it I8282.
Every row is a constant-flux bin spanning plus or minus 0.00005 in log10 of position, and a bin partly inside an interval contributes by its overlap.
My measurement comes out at 241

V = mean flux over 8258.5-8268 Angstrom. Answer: 250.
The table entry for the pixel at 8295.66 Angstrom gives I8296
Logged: 245.6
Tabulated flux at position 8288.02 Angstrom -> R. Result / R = 239.6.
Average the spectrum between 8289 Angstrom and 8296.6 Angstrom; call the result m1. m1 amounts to 243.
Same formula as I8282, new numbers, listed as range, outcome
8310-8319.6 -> 248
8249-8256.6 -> 253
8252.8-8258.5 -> 254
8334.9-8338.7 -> 230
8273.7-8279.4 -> 243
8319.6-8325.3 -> 248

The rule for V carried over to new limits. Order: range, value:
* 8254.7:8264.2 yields 253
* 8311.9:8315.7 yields 247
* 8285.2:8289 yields 240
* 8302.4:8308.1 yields 250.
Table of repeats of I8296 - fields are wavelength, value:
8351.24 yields 236.7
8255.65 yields 254.3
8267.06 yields 246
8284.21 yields 239.6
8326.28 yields 241.3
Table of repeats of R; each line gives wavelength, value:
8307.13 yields 248.5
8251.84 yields 253.5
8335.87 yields 229.6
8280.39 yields 241.8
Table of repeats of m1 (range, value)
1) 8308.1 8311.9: 246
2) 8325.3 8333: 236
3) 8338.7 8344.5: 232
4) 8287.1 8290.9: 240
